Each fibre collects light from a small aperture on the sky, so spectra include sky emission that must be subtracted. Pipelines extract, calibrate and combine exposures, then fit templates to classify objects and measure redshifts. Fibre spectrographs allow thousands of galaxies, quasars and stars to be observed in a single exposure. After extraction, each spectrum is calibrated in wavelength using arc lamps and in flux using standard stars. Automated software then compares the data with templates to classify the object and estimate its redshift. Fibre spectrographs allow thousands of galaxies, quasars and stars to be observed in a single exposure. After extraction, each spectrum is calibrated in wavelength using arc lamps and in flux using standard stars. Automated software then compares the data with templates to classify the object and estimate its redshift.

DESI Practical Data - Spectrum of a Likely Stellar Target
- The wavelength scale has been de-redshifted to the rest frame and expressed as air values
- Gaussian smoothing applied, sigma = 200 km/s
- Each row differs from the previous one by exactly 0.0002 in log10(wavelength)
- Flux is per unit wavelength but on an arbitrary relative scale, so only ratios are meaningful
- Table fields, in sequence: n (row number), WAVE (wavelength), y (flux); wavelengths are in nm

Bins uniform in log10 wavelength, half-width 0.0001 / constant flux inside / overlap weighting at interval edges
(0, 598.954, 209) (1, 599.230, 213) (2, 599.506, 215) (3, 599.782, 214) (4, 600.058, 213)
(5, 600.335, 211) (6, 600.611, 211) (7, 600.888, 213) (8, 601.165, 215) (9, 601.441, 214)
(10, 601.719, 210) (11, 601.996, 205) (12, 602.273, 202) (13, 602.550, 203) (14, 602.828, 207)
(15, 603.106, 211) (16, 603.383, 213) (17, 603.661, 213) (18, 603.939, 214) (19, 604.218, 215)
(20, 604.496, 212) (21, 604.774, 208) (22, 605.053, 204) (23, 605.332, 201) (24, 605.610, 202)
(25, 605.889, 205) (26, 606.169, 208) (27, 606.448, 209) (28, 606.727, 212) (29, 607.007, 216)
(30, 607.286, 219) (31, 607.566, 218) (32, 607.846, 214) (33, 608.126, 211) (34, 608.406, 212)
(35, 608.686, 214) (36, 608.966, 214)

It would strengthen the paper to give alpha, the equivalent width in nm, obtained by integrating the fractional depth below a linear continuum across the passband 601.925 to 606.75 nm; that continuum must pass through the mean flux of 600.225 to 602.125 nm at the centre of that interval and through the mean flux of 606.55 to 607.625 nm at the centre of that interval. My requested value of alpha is 0.13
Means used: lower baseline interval 211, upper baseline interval 216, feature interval 208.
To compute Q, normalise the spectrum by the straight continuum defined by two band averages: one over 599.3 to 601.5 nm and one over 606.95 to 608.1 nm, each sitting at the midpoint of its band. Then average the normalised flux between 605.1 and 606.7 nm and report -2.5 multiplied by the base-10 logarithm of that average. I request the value 0.052 mag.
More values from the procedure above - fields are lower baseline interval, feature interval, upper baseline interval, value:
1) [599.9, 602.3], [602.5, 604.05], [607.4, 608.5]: 0.01 mag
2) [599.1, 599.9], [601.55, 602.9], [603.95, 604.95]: 0.04 mag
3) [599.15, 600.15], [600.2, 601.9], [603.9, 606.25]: 0.00 mag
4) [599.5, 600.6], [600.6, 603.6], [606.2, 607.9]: 0.02 mag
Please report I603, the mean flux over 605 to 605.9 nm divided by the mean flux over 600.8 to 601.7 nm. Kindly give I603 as 0.9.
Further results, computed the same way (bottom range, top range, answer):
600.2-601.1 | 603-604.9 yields 1.00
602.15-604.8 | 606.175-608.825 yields 1.02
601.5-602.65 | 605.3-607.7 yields 1.02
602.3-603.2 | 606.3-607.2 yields 1.03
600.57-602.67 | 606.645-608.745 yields 1.03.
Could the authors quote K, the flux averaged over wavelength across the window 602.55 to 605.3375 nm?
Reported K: 210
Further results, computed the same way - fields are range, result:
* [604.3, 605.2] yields 208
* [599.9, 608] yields 210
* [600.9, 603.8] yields 210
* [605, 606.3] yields 204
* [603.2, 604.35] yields 214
